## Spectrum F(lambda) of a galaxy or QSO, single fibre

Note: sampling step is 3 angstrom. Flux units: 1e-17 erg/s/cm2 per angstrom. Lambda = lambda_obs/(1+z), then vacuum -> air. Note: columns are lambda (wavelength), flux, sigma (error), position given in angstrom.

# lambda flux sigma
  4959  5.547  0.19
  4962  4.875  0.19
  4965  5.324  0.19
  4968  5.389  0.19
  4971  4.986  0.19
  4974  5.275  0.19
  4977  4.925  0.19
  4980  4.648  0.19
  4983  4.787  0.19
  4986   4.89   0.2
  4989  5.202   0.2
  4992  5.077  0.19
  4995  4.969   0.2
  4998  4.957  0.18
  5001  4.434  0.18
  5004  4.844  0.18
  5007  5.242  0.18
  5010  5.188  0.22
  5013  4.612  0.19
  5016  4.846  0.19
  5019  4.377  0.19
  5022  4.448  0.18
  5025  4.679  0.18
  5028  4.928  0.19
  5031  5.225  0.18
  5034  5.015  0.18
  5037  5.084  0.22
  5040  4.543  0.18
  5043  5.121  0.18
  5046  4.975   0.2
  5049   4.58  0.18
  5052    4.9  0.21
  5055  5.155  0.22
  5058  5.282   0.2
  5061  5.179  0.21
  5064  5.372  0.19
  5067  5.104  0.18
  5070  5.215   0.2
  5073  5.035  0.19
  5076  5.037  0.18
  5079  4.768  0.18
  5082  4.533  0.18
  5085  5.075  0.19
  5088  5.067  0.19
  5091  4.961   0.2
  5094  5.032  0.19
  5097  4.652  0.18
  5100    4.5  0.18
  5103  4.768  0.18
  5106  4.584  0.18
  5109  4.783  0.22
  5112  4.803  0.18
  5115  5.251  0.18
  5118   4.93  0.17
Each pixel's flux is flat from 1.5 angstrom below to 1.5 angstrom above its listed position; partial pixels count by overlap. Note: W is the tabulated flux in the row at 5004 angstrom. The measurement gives 4.844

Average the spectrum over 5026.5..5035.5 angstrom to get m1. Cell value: 5.06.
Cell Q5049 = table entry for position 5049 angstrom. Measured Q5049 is 4.58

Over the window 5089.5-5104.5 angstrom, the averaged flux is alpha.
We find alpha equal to 4.78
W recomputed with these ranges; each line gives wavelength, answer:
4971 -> 4.986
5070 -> 5.215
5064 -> 5.372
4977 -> 4.925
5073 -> 5.035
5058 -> 5.282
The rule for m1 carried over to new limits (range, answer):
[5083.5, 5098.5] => 4.96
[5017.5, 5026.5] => 4.5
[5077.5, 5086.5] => 4.79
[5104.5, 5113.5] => 4.72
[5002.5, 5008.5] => 5.04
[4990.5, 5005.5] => 4.86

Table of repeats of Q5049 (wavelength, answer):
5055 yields 5.155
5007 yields 5.242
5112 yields 4.803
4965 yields 5.324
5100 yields 4.5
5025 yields 4.679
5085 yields 5.075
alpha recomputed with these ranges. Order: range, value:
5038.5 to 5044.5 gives 4.83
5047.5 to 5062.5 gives 5.02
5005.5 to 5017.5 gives 4.97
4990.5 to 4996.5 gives 5.02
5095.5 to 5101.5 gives 4.58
